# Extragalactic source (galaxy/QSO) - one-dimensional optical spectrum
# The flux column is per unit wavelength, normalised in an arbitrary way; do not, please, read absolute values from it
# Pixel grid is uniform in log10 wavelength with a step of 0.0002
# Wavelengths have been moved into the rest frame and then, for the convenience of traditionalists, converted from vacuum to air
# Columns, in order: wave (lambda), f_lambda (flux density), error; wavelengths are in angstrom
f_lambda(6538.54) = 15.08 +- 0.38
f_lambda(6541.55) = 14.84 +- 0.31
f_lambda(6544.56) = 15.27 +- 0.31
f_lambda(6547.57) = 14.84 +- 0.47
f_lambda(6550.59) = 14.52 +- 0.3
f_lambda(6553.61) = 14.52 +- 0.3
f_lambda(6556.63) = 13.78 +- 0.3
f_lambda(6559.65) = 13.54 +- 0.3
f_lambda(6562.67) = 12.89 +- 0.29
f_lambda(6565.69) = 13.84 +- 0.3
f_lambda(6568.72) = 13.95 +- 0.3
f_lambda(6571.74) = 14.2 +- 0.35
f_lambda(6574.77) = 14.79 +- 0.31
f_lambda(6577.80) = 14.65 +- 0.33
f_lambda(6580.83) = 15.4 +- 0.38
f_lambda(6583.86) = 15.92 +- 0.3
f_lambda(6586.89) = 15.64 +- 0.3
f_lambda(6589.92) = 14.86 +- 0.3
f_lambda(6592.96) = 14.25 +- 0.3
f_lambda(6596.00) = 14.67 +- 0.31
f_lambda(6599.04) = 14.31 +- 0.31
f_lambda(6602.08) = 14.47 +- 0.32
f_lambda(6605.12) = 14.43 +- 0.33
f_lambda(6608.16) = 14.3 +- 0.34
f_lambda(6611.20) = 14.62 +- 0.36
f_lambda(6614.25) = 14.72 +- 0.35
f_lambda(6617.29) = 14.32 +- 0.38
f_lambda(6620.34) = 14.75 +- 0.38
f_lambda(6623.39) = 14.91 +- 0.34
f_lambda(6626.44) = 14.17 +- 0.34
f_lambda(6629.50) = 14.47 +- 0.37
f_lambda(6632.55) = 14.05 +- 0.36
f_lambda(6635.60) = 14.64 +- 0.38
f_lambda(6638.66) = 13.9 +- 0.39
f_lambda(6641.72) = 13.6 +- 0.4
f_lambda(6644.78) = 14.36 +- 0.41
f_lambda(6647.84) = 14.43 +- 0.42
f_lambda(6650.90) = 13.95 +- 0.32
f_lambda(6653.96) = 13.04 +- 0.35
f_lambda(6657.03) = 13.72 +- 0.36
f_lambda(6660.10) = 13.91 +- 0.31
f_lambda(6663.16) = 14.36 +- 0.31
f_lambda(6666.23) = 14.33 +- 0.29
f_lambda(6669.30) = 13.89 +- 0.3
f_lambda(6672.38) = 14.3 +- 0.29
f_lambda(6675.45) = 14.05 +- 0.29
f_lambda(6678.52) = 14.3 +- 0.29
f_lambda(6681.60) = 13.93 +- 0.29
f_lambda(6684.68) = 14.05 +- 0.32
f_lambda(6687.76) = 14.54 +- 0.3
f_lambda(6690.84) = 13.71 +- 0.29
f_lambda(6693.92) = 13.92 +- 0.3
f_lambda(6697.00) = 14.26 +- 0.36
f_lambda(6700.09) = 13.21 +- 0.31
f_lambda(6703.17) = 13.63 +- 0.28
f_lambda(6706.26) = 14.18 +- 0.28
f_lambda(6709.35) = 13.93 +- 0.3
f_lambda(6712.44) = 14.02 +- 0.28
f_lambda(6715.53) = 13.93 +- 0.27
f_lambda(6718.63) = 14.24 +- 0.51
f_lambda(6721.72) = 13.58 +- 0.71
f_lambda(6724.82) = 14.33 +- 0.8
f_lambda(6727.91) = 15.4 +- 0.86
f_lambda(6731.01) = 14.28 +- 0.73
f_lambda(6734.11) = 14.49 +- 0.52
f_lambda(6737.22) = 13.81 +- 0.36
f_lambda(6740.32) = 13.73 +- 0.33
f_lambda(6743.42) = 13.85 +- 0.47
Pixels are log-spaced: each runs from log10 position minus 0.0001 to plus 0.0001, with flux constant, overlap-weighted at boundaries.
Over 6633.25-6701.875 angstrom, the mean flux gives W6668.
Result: 14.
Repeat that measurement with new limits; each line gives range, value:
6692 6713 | 13.9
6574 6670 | 14.4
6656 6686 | 14.1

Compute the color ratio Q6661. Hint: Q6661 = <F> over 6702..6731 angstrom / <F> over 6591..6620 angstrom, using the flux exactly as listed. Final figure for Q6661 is 0.98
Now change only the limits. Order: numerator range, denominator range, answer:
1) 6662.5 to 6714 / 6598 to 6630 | 0.97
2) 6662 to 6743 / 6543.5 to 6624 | 0.97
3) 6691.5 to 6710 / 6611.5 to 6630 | 0.95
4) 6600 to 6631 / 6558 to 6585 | 1.01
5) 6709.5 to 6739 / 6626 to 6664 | 1.01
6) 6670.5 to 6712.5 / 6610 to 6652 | 0.98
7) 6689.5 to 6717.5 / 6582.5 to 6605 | 0.93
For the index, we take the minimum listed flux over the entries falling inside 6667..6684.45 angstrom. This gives 13.89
